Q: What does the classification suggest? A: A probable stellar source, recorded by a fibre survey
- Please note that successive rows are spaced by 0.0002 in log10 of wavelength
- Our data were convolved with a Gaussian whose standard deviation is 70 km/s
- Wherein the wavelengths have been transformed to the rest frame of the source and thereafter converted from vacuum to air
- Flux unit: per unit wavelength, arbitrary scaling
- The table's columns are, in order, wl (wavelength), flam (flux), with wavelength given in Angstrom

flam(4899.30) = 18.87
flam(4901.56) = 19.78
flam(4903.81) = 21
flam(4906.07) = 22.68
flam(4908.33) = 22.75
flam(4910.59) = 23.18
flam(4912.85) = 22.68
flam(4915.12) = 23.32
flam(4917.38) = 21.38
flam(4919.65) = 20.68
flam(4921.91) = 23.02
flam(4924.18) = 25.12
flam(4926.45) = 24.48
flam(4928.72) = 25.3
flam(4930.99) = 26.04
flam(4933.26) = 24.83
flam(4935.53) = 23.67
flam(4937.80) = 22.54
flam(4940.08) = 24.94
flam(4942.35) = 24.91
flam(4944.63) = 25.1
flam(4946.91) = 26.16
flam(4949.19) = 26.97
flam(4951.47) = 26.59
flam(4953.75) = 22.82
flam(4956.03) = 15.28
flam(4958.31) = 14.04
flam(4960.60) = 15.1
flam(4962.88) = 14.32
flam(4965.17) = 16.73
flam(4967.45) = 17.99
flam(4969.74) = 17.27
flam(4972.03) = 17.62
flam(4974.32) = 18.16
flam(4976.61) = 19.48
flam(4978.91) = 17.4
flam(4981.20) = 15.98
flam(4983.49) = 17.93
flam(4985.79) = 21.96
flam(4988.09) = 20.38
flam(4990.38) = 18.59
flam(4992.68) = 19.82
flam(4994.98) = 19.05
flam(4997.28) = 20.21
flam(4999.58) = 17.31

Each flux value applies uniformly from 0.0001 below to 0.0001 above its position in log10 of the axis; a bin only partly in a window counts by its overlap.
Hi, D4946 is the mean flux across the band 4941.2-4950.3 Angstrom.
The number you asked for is 25.8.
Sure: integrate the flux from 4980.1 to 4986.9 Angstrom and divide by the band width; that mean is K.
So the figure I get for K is 18.6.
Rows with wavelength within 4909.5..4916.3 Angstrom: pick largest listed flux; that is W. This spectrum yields 23.32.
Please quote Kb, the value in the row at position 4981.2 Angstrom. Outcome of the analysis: 15.98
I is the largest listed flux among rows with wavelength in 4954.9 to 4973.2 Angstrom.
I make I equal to 17.99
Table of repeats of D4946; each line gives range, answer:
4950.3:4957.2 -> 21.6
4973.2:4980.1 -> 18.3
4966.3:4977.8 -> 18.1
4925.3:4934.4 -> 25.2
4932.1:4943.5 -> 24.2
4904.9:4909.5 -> 22.7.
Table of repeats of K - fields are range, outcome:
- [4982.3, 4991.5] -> 19.7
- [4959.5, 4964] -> 14.7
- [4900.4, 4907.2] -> 21.2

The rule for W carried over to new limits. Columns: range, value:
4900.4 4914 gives 23.18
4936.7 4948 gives 26.16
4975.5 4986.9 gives 21.96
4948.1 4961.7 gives 26.97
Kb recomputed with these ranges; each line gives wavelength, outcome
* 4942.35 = 24.91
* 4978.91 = 17.4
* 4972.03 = 17.62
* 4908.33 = 22.75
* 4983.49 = 17.93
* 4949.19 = 26.97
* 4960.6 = 15.1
